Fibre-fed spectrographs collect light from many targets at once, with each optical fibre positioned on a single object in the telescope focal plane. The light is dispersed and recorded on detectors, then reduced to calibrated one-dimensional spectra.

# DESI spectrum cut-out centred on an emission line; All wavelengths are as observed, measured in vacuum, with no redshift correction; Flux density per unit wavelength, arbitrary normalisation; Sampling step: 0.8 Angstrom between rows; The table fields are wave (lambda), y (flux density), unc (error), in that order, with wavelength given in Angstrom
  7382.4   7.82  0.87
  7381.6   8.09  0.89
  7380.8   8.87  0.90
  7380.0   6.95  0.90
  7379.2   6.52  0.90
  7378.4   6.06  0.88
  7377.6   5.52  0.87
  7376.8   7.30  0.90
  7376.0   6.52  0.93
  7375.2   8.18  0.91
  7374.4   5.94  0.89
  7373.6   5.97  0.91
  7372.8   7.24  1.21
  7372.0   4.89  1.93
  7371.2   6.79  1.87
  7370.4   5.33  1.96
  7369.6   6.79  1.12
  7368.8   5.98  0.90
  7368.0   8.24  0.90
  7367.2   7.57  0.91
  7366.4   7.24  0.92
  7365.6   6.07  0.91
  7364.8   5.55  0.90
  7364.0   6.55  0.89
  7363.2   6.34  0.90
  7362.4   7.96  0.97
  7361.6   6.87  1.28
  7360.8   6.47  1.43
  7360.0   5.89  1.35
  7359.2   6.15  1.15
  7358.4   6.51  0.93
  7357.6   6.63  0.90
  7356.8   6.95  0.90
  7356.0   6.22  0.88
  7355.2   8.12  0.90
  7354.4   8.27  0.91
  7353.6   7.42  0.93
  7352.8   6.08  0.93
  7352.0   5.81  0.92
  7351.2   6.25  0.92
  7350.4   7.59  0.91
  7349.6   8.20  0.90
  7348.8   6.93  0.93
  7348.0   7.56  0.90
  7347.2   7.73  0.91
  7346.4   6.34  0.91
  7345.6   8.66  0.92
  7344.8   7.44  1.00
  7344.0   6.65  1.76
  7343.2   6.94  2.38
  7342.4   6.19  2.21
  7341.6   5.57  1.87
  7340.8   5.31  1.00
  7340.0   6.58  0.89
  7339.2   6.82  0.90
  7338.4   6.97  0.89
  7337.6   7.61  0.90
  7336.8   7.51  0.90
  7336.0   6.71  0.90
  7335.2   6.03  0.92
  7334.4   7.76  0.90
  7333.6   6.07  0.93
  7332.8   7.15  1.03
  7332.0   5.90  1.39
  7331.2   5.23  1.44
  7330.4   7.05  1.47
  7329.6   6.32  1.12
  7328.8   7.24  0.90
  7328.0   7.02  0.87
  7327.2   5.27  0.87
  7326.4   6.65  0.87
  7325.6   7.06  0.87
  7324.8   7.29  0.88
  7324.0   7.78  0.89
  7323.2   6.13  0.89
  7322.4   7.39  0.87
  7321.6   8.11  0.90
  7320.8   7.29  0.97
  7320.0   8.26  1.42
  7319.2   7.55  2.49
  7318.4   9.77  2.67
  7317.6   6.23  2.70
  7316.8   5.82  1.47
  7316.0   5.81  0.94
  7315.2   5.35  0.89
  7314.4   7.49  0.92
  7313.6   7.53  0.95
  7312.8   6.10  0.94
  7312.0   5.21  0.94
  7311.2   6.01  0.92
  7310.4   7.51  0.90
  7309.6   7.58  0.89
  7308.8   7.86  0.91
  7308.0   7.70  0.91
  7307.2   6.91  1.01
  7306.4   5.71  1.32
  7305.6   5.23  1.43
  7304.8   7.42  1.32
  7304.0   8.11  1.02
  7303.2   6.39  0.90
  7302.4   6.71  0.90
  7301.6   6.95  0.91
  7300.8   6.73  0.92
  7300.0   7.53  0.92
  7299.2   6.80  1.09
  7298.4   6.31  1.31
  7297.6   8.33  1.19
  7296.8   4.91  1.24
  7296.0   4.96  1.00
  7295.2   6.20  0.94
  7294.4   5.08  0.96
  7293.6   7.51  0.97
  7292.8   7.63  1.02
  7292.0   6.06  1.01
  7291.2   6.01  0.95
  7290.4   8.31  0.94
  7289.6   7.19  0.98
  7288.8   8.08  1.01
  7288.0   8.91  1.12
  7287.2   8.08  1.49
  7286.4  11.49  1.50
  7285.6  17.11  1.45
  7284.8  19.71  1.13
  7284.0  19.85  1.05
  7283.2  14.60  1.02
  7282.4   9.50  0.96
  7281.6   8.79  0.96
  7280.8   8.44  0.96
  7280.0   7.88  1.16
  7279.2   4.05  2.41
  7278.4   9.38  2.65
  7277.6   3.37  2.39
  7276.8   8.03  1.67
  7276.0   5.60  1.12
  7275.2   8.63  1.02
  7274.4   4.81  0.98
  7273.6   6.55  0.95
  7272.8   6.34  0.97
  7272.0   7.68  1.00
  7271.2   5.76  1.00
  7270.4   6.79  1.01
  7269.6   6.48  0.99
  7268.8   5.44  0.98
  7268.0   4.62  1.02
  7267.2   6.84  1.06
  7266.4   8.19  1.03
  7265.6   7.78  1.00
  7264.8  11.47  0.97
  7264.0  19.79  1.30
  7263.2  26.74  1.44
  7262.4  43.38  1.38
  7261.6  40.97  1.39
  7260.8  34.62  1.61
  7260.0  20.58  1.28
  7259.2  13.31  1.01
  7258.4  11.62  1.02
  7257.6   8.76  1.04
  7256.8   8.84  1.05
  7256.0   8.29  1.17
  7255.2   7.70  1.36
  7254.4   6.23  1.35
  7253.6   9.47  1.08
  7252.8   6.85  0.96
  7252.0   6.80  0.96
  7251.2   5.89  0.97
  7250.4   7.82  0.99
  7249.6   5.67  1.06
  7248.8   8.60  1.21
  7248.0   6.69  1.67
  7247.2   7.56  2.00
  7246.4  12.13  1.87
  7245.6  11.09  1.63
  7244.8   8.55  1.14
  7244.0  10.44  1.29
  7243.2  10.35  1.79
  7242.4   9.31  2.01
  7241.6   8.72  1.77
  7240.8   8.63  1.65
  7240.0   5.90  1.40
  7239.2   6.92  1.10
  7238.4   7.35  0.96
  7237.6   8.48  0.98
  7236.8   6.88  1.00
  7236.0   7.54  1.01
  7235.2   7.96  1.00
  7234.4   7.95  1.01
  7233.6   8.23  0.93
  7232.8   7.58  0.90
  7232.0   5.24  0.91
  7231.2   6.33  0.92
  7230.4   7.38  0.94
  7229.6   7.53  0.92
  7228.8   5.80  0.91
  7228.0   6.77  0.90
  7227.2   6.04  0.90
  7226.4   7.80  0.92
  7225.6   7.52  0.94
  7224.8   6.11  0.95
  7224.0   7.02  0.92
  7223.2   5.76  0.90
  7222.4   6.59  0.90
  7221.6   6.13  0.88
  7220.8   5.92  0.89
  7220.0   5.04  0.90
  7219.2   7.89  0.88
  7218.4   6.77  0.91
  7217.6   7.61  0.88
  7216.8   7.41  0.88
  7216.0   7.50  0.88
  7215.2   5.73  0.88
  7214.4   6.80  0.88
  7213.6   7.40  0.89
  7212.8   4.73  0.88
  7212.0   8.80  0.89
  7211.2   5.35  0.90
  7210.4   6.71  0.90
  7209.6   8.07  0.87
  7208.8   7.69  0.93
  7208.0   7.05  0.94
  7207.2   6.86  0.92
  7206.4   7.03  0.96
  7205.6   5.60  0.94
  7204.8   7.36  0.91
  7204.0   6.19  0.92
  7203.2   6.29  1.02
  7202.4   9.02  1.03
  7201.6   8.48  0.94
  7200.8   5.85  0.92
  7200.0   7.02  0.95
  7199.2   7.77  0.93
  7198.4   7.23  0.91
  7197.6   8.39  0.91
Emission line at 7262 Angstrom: H-alpha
